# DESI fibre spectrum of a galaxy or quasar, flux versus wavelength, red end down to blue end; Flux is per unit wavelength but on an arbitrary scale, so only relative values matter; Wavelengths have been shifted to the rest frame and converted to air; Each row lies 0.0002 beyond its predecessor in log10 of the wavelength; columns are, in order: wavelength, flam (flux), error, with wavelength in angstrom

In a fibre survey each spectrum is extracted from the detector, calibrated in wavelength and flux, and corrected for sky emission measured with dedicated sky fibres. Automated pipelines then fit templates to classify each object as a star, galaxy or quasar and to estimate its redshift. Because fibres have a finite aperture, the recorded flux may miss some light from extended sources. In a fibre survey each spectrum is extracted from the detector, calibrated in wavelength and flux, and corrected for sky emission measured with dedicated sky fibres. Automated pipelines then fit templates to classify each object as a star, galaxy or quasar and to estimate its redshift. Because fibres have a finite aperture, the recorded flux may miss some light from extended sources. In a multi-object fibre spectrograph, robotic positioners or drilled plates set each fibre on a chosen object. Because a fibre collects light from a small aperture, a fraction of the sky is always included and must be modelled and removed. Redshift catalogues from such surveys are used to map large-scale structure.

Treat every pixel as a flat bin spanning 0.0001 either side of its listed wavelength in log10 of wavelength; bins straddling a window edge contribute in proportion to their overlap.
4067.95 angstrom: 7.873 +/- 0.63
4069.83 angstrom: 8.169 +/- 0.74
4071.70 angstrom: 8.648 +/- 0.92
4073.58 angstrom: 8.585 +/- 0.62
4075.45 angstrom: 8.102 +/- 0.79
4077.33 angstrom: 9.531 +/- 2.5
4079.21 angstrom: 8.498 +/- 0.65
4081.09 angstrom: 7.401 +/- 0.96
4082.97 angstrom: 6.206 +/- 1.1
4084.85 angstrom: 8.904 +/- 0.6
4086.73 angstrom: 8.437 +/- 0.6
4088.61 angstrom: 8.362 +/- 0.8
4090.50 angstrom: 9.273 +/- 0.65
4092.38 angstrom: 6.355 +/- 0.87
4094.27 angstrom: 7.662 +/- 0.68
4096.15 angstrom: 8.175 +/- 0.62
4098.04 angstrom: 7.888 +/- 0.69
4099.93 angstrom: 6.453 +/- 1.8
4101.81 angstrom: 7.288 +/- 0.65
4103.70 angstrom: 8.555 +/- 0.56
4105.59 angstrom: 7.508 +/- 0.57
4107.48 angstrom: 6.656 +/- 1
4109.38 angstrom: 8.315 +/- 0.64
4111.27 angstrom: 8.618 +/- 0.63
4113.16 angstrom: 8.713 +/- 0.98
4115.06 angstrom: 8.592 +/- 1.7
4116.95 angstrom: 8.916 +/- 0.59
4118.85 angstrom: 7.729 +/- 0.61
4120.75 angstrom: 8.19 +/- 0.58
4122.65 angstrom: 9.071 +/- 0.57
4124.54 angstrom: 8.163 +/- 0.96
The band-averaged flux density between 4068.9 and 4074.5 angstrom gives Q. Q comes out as 8.47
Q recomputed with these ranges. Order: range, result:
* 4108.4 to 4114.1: 8.54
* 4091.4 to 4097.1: 7.41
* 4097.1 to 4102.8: 7.23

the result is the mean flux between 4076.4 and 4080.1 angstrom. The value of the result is 9.02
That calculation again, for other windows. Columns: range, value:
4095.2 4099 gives 8.03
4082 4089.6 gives 7.98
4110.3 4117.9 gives 8.71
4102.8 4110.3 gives 7.74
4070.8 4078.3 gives 8.71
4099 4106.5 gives 7.46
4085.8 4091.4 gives 8.68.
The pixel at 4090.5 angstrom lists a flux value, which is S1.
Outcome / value 9.273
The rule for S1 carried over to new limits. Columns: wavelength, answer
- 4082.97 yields 6.206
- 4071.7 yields 8.648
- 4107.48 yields 6.656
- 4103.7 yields 8.555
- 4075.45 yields 8.102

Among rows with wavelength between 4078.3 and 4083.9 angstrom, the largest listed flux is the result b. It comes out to 8.498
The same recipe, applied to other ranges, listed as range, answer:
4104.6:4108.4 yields 7.508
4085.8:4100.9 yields 9.273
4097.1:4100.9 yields 7.888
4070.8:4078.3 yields 9.531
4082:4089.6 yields 8.904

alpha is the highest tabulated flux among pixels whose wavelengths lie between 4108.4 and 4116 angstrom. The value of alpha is 8.713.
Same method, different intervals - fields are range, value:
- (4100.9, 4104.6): 8.555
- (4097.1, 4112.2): 8.618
